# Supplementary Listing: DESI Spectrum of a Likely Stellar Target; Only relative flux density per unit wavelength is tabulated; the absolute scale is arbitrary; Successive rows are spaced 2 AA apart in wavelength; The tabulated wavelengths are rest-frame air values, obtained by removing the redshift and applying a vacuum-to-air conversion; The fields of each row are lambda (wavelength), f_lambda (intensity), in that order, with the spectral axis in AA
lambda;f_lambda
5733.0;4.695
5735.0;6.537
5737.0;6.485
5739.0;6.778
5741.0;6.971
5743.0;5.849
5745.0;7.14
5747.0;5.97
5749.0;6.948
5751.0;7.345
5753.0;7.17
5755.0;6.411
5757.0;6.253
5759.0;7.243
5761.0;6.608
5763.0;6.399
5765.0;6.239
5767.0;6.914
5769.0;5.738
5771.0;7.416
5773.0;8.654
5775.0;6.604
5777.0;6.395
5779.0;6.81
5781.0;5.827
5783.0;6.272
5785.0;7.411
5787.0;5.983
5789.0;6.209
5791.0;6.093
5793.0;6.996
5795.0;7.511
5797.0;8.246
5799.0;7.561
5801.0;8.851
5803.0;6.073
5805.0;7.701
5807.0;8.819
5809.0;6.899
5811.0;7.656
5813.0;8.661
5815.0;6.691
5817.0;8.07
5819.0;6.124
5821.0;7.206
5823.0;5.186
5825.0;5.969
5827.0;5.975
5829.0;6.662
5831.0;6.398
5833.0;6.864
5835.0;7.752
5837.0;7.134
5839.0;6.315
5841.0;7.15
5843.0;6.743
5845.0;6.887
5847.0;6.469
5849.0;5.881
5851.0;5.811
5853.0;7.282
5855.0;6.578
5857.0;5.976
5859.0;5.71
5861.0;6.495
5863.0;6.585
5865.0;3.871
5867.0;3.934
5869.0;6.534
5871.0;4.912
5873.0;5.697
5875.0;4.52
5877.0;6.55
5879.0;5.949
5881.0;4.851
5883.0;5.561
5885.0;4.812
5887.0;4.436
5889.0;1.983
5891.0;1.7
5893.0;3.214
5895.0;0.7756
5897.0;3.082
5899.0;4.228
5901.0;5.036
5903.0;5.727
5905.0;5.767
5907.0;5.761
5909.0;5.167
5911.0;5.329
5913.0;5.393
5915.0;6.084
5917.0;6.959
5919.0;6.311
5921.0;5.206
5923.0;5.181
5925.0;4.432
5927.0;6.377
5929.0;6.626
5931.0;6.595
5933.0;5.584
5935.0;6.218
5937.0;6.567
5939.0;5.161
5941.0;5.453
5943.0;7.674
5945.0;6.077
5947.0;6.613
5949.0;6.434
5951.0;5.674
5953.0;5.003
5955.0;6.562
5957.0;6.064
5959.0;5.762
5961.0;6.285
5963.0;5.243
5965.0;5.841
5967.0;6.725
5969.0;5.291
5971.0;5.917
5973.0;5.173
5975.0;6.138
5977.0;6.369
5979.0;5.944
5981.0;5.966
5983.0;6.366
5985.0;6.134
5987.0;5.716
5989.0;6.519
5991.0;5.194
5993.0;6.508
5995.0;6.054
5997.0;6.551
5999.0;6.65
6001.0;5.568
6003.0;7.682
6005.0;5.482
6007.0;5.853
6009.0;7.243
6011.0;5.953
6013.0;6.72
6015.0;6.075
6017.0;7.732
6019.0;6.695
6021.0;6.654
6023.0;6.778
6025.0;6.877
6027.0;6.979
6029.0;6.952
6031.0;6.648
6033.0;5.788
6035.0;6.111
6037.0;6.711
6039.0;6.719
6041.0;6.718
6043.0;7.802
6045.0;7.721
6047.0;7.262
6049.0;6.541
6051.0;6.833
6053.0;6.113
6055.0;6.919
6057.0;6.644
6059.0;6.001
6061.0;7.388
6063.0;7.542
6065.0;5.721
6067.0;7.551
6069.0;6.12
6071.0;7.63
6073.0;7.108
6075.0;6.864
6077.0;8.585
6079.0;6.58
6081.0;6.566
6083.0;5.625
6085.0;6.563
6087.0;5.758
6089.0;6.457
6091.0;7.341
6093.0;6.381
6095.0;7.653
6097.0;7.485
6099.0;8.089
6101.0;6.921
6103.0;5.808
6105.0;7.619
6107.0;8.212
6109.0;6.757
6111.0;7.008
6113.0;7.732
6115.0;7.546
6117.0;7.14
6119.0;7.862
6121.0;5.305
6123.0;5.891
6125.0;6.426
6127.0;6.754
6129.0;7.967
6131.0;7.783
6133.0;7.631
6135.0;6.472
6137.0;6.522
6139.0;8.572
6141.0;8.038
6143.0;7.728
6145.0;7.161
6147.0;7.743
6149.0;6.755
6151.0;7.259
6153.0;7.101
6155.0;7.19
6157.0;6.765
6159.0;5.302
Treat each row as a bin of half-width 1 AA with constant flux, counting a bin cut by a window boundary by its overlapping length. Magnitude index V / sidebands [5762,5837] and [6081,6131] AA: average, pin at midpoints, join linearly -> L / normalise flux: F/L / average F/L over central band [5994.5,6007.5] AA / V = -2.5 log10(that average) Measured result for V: 0.11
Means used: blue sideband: 6.94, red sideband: 6.94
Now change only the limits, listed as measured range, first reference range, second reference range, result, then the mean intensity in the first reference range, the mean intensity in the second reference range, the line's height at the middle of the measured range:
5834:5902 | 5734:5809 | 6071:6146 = 0.29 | 6.88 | 7.09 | 6.94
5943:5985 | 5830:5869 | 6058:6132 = 0.10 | 6.31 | 6.97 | 6.62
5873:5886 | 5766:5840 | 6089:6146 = 0.29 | 6.96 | 7.19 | 7.02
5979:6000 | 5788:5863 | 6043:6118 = 0.13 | 6.88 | 6.98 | 6.94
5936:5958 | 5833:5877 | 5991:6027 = 0.04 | 6.13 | 6.51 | 6.36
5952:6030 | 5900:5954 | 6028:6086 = 0.02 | 5.87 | 6.8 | 6.33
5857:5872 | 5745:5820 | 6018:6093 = 0.26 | 7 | 6.77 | 6.93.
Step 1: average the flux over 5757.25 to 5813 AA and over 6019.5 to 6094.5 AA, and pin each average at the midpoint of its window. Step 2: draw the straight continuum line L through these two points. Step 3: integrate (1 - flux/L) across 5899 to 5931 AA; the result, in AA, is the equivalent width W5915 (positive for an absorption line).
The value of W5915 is 5.71 AA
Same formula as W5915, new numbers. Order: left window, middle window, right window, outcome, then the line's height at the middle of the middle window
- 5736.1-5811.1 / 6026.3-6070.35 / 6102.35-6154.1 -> 2.2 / 7.13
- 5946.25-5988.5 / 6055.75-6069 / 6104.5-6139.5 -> -0.1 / 6.69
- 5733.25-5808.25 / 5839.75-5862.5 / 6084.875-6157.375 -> 1.5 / 6.92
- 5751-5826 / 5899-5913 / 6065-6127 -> 3.2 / 6.94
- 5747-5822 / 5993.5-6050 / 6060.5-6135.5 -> 2.7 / 7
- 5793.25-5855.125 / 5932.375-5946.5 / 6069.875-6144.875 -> 1.8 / 7.04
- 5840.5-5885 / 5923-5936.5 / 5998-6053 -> 0.6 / 6.2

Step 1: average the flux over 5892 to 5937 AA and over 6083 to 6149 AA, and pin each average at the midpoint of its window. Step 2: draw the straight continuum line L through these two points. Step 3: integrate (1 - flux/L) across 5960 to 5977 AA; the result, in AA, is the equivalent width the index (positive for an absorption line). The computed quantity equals -0.3 AA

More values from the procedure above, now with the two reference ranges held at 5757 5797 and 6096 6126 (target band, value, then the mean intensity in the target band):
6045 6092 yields 1.5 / 6.79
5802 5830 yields -0.9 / 6.98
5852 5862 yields 0.6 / 6.41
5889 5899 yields 6.5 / 2.38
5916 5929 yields 2.0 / 5.81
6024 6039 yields 0.8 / 6.59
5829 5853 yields 0.3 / 6.7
